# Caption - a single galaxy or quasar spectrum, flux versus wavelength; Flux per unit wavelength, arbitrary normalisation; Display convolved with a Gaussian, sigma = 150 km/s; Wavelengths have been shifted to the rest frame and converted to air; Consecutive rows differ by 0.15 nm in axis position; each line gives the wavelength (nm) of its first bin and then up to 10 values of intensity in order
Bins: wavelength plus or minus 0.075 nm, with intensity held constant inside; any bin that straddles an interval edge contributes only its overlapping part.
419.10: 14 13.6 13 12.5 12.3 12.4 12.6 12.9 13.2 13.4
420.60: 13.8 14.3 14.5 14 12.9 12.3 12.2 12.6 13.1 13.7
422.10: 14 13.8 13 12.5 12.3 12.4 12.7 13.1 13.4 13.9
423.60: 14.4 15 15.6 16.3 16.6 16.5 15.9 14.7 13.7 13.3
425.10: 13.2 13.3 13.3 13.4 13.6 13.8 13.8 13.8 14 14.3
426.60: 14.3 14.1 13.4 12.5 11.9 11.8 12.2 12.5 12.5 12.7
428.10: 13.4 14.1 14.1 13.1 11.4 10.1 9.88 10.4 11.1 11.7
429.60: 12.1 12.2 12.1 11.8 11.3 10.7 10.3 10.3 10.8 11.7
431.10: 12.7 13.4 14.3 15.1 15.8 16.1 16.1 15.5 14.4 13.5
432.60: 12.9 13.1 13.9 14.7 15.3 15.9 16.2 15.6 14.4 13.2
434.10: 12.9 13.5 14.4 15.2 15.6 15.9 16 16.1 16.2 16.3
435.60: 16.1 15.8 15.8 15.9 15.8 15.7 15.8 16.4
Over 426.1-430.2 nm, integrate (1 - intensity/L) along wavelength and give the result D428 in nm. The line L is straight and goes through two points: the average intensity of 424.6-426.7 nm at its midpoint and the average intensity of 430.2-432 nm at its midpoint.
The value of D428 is 0.28 nm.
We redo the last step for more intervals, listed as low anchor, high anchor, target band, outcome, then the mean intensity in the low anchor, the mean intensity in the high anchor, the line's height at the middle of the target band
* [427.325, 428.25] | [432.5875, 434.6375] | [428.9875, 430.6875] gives 0.26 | 12.7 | 14.4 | 13.3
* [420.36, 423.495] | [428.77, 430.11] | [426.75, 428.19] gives -0.11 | 13.2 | 11.3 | 11.8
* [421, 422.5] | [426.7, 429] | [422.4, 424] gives -0.07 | 13.1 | 12.5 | 13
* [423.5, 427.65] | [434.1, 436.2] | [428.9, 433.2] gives 0.60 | 14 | 15.5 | 14.9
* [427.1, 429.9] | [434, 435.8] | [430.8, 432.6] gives -0.07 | 12.1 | 15.3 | 13.7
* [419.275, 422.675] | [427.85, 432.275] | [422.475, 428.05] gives -0.35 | 13.1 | 12.6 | 12.9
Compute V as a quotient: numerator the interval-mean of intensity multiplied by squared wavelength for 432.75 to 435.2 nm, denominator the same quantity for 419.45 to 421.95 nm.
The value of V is 1.21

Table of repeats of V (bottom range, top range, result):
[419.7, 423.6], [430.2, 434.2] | 1.10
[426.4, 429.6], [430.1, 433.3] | 1.10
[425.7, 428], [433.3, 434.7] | 1.15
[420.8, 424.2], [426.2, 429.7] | 0.94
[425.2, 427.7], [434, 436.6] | 1.21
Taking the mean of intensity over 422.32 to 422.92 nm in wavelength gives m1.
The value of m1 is 12.6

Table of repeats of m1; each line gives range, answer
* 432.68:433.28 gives 14.3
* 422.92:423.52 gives 13.3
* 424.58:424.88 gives 14.2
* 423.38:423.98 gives 14.7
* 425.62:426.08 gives 13.7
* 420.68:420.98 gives 14.4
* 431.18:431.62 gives 14.3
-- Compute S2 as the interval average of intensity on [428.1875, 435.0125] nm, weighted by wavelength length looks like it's 13.3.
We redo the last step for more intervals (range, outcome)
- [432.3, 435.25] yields 14.7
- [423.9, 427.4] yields 14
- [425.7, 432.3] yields 12.8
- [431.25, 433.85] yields 14.8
